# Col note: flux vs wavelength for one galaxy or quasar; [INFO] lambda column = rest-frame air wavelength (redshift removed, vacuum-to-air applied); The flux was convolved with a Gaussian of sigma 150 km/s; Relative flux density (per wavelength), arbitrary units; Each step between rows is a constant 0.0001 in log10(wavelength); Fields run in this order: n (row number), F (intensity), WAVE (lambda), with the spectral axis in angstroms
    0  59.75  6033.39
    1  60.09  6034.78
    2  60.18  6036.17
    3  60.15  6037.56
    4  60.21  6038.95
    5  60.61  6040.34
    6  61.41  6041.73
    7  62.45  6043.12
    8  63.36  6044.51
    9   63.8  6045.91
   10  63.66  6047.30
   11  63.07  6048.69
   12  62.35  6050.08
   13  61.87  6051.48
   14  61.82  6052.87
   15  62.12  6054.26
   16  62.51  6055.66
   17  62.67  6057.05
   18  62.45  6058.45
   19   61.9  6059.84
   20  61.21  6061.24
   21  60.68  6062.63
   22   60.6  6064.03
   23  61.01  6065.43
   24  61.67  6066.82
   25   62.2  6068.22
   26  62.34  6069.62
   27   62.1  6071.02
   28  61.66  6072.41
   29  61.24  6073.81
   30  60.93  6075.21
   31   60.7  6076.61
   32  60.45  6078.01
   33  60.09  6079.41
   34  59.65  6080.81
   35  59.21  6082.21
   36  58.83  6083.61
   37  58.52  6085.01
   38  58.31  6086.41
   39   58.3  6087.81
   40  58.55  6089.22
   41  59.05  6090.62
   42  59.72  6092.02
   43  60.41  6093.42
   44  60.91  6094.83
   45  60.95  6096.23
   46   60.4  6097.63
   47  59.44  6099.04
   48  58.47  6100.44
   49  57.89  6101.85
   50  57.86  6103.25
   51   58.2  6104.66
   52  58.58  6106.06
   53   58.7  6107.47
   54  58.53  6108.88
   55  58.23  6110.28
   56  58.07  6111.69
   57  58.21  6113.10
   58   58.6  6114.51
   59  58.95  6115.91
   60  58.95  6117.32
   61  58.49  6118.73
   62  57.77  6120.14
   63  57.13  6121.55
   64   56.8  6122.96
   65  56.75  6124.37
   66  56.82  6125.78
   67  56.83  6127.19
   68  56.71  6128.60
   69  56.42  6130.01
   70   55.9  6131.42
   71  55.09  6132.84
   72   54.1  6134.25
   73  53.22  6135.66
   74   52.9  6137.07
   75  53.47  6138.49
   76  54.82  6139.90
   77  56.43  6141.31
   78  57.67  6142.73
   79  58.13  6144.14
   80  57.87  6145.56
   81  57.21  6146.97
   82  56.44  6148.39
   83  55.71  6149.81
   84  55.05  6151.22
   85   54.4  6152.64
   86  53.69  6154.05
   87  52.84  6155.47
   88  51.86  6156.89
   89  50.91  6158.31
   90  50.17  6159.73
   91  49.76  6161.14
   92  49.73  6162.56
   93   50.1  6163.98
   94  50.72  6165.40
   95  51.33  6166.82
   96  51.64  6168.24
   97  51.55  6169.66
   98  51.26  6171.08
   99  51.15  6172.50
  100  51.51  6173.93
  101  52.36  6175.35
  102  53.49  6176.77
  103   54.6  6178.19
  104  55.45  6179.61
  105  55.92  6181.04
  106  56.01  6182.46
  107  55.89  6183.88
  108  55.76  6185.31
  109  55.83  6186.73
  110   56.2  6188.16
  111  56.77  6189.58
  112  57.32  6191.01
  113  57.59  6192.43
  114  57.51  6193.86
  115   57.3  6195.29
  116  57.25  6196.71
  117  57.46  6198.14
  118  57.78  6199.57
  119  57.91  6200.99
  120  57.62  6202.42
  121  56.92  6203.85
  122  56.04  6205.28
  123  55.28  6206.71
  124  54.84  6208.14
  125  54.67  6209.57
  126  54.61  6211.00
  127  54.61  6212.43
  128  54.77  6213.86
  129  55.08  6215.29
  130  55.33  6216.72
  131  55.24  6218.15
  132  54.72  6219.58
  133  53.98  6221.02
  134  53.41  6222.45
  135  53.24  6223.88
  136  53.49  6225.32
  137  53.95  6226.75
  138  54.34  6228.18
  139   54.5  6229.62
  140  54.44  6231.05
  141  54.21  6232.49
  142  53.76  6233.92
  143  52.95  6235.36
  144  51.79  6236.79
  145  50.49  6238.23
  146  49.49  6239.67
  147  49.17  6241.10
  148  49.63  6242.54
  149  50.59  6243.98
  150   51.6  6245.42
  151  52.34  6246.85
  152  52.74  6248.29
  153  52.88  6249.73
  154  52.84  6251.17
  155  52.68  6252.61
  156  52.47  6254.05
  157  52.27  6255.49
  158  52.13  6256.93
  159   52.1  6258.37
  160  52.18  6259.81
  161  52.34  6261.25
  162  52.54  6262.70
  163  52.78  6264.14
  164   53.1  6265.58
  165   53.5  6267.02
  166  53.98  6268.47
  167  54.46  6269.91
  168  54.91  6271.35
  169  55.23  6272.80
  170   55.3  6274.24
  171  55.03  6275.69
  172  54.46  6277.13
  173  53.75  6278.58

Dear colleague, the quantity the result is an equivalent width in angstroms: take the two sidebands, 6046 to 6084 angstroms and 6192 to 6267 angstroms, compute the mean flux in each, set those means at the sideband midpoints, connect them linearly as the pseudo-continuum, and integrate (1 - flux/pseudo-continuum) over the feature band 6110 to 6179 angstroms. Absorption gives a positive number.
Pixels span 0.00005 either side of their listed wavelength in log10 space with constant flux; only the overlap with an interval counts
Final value 3.7 angstroms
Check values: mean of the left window 61.5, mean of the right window 53.9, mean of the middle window 54.7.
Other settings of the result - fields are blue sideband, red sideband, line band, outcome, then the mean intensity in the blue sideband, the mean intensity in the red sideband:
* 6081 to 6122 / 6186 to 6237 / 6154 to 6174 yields 2.0 angstroms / 58.8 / 55.4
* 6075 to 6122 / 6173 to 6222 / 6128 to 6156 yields 1.0 angstroms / 59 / 55.7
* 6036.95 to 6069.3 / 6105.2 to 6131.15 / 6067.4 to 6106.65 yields 0.0 angstroms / 61.9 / 57.8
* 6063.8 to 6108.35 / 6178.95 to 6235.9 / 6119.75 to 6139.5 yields 0.9 angstroms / 59.9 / 55.5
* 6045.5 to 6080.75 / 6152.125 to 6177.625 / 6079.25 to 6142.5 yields -0.9 angstroms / 61.8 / 51.6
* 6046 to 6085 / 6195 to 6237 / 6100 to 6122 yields 0.4 angstroms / 61.4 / 55.1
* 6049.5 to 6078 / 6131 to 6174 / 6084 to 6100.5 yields -0.1 angstroms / 61.7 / 53.4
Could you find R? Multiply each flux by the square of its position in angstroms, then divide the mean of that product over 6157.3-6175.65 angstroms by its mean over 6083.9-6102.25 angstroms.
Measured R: 0.9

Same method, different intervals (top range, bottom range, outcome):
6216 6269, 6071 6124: 0.94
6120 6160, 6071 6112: 0.95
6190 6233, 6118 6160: 1.03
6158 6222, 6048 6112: 0.94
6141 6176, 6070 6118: 0.91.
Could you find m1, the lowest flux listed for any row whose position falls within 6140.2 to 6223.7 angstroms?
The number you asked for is 49.73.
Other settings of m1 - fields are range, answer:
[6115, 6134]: 55.09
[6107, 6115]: 58.07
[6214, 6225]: 53.24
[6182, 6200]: 55.76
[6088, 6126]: 56.75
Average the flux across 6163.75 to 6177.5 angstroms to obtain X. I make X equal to 51.6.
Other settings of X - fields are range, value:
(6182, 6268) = 54.2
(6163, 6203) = 54.8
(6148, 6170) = 52.2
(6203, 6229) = 54.7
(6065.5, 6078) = 61.5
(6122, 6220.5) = 54.9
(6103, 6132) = 57.7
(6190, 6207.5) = 57.1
